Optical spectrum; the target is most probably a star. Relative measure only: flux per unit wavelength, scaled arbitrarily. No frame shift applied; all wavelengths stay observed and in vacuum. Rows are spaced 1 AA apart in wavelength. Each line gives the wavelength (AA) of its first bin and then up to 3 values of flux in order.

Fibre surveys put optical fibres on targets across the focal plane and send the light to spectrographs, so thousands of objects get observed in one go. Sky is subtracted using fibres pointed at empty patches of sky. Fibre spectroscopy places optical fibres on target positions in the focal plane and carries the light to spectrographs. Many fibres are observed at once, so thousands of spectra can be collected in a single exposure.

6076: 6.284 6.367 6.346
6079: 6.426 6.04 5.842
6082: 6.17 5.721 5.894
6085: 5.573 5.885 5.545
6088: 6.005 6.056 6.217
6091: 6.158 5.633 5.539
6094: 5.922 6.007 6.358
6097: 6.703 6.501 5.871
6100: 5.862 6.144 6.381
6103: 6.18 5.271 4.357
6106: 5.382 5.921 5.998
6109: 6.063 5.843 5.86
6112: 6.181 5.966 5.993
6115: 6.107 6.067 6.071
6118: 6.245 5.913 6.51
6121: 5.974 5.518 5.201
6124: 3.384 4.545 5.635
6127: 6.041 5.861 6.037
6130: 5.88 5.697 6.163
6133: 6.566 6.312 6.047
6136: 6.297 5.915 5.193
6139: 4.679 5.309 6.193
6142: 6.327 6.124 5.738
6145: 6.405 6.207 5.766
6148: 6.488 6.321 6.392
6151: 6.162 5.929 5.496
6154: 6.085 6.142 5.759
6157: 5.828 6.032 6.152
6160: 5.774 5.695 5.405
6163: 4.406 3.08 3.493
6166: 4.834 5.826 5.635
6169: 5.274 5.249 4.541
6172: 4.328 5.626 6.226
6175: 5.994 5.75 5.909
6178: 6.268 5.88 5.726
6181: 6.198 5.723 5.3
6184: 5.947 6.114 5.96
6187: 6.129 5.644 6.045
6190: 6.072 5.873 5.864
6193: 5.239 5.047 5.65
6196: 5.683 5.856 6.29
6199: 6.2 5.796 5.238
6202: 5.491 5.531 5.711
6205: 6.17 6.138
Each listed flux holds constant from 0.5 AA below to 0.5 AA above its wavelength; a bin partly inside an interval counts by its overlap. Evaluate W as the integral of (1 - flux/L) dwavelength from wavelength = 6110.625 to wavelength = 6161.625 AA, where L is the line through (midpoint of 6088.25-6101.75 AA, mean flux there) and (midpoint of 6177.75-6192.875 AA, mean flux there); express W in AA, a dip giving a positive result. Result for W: 0.9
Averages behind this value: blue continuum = 6.08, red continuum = 5.89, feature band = 5.88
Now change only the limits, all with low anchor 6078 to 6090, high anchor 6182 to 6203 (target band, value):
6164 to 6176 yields 1.4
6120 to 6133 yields 0.7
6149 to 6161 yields -0.3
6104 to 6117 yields 0.2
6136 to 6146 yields 0.1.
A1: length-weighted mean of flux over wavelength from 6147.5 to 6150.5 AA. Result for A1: 6.4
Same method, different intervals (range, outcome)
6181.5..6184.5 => 5.66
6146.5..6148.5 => 6.13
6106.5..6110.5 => 5.96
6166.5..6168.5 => 5.73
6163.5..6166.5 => 3.8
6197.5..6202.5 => 5.8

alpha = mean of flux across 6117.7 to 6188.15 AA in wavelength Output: 5.69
